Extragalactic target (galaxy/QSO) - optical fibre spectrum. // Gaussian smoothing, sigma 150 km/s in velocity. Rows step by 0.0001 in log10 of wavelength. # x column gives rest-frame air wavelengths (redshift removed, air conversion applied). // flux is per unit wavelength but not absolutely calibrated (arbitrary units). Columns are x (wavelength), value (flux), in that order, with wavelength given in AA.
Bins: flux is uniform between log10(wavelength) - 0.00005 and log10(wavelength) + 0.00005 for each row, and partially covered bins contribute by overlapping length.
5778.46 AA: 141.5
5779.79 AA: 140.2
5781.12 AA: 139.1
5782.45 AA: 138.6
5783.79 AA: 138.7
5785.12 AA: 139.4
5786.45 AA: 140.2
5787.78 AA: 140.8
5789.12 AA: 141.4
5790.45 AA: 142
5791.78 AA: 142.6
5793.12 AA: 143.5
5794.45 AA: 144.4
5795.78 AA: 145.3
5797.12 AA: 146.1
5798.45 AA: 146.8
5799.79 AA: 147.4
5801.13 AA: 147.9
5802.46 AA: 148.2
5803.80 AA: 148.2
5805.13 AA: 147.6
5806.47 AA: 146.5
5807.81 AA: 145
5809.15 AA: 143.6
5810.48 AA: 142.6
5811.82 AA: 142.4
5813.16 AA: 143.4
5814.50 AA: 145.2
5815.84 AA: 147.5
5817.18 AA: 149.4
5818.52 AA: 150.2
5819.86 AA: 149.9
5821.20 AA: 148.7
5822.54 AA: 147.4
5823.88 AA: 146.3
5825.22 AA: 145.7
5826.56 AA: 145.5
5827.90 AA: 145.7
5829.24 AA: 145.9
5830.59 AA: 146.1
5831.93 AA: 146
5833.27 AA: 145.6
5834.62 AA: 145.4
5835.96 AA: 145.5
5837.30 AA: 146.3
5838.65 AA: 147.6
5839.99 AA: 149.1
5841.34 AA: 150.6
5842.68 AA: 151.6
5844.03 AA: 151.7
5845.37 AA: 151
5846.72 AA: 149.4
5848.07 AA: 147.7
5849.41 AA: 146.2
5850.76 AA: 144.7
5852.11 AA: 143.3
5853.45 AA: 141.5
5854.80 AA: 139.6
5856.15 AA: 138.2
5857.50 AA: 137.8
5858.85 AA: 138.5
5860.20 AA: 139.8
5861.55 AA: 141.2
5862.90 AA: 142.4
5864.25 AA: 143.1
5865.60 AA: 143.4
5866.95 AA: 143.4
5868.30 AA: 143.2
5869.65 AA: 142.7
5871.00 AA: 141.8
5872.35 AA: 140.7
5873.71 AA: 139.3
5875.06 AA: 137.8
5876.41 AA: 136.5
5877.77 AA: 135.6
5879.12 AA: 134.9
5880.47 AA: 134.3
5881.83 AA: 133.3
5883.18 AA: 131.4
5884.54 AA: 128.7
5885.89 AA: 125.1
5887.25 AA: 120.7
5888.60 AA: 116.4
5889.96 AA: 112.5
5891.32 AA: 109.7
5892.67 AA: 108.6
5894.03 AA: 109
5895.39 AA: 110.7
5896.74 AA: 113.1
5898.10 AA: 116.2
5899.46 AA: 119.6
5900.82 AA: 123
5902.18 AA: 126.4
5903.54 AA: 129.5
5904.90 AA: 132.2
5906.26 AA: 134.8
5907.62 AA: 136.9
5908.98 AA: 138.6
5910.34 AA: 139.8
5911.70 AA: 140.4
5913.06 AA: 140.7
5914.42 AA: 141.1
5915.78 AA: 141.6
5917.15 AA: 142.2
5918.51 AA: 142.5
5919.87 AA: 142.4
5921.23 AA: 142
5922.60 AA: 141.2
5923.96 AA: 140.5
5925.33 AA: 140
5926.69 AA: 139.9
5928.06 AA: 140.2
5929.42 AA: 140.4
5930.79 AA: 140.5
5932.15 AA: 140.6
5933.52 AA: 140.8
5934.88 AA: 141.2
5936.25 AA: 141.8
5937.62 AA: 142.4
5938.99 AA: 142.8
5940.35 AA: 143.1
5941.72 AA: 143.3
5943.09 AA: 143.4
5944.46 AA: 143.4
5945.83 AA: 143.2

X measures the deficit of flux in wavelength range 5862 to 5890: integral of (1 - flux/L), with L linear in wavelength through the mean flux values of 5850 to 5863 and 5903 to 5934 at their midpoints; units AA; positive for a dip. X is 1.0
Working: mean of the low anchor 141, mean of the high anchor 140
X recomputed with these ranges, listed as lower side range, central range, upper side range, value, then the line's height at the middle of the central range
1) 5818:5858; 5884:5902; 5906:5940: 3.30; 143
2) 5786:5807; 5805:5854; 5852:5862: -1.58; 142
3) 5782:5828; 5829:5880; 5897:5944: -0.56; 142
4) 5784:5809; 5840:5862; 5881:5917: -1.60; 135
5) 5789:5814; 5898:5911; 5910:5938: 1.05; 142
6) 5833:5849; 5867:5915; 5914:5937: 4.89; 144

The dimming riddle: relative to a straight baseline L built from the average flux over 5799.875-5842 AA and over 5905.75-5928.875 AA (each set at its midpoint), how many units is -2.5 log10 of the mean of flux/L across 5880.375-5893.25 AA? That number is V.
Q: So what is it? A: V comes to 0.17 mag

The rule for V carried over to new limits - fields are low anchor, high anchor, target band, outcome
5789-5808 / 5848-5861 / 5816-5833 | -0.026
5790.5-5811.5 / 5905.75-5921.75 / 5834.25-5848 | -0.038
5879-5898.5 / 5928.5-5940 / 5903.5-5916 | -0.065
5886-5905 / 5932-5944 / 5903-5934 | -0.071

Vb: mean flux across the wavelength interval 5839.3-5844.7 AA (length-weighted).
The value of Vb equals 151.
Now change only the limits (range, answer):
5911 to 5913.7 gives 141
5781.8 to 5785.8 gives 139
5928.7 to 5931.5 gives 141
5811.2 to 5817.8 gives 145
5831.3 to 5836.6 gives 146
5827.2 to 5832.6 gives 146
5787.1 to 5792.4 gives 142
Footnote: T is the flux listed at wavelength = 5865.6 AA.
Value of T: 143.4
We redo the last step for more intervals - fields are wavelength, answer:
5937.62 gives 142.4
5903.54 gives 129.5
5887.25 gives 120.7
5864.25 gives 143.1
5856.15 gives 138.2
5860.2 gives 139.8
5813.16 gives 143.4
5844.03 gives 151.7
